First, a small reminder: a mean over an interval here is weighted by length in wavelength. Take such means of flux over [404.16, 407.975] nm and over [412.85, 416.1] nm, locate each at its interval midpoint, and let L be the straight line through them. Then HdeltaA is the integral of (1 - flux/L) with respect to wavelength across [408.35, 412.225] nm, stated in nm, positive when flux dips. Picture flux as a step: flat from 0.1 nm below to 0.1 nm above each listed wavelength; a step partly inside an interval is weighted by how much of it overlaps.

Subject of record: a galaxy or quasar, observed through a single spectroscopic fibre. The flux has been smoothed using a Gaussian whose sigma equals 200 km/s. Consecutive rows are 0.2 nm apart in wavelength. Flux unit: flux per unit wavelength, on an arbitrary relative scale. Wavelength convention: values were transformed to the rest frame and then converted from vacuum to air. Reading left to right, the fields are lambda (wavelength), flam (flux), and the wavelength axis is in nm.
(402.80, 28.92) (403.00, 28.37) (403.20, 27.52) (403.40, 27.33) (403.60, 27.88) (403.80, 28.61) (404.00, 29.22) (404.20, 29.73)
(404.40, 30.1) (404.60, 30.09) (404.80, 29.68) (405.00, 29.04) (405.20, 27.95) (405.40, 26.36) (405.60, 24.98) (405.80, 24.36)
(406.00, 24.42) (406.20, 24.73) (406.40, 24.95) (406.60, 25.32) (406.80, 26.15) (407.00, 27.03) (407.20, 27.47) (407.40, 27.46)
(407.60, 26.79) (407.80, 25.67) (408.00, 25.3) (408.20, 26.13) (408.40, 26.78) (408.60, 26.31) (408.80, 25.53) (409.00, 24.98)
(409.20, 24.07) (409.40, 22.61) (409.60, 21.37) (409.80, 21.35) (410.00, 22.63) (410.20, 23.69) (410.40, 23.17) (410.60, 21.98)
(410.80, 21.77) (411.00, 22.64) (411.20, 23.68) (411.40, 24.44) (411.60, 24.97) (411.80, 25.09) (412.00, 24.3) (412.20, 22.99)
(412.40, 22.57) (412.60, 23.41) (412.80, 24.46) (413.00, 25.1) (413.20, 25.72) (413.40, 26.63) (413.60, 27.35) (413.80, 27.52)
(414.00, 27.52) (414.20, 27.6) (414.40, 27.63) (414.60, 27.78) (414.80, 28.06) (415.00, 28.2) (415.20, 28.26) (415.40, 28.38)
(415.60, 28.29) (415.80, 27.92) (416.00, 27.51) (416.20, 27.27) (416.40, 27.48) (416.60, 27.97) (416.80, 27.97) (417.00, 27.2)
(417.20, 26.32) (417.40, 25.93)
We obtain 0.49 nm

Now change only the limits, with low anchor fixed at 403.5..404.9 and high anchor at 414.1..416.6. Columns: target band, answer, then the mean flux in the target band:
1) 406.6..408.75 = 0.18 nm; 26.4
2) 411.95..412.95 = 0.17 nm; 23.6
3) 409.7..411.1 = 0.30 nm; 22.5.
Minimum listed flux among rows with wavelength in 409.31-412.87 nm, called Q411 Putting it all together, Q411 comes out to 21.35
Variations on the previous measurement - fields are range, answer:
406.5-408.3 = 25.3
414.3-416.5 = 27.27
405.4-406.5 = 24.36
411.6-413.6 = 22.57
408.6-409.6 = 21.37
